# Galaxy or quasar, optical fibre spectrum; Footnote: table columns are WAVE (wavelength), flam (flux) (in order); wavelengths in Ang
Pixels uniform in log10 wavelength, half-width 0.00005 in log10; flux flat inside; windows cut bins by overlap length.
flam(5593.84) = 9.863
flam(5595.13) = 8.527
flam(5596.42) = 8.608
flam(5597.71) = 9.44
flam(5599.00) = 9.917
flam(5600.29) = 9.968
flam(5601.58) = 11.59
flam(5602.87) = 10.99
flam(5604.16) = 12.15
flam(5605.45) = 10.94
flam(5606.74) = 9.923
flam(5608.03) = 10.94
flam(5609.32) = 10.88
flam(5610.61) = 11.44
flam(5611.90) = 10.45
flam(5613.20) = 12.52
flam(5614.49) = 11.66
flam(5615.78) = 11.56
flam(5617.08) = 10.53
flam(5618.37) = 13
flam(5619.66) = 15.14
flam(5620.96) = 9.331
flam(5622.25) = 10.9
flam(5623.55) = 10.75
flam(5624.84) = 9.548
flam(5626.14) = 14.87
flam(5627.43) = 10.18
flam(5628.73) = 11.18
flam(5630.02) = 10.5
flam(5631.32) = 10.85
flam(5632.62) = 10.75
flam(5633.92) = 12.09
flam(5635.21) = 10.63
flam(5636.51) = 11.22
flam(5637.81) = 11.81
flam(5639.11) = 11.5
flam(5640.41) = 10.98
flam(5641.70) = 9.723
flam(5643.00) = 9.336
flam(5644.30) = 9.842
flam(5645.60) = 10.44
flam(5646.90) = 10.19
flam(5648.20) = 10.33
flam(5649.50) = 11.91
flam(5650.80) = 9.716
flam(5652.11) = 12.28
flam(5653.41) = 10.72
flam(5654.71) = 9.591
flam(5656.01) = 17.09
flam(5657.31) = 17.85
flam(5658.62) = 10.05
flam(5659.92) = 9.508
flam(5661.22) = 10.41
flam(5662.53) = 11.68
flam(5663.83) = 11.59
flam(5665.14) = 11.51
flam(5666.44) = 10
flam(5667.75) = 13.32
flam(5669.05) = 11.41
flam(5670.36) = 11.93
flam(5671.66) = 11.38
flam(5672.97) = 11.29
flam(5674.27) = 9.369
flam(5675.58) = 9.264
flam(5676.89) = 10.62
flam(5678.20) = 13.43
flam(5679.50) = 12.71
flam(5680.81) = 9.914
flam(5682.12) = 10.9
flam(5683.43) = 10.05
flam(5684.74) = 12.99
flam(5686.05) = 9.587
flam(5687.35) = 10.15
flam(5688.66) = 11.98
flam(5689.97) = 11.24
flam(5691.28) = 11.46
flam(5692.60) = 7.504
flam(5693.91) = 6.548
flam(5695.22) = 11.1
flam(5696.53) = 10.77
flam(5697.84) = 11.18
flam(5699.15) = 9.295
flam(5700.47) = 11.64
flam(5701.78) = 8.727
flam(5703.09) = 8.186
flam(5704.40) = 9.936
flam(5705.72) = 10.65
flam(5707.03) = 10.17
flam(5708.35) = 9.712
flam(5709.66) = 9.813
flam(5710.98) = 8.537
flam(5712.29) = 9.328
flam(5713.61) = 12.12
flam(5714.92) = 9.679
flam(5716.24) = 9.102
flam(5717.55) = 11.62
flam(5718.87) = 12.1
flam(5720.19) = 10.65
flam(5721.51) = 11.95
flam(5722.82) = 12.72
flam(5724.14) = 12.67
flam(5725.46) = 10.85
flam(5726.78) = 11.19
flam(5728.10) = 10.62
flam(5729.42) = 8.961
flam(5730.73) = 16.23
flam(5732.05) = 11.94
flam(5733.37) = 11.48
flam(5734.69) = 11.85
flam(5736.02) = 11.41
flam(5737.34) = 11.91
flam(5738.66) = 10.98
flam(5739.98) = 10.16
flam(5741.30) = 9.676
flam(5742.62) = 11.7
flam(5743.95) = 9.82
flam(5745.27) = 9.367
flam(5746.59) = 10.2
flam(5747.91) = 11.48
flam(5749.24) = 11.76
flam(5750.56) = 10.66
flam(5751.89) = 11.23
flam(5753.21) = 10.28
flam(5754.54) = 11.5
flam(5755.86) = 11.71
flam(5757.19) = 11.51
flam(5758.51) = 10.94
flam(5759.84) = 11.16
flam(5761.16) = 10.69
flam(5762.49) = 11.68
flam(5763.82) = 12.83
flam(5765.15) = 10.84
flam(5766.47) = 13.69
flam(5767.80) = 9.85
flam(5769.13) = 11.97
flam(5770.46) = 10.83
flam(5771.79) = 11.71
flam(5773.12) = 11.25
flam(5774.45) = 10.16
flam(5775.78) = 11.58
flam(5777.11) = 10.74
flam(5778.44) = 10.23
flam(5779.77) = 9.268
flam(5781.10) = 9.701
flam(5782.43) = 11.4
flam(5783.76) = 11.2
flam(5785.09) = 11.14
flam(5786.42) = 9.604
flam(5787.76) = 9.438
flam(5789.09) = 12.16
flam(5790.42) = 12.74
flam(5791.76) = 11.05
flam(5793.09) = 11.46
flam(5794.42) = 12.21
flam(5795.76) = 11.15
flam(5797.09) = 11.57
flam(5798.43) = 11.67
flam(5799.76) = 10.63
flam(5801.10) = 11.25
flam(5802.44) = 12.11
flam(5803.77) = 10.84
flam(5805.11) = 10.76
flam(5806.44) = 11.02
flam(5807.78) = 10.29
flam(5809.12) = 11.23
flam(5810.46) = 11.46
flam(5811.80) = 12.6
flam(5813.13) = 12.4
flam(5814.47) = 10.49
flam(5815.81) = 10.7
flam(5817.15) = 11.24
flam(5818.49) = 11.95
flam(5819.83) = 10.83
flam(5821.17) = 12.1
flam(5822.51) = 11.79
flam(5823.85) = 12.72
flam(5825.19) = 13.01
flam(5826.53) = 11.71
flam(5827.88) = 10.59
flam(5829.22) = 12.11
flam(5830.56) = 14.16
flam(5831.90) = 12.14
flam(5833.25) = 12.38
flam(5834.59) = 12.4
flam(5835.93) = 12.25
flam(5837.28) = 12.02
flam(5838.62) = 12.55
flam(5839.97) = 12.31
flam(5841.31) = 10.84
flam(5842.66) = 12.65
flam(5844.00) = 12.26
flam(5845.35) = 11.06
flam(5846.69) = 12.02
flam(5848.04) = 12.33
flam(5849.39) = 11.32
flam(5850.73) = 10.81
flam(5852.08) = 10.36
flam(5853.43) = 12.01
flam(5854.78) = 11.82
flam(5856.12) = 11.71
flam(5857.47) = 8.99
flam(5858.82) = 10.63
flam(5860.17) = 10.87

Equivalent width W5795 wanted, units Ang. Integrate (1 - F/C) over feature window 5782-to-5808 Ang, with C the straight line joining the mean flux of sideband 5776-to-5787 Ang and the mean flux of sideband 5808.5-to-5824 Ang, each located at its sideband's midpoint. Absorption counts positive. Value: -0.70 Ang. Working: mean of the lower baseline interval 10.5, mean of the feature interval 11.2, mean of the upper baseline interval 11.6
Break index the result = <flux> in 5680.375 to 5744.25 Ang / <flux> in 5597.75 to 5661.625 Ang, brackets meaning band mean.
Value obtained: 0.95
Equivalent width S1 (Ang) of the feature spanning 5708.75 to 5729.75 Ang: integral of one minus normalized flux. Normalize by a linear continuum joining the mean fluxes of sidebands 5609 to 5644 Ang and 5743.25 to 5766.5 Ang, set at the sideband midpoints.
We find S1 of 0.73 Ang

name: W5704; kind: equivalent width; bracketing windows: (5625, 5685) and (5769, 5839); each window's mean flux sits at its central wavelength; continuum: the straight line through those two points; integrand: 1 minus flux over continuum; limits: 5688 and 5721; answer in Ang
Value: 3.45 Ang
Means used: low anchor 11.3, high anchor 11.4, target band 10.1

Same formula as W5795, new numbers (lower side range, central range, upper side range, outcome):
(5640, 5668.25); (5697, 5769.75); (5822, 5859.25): 3.6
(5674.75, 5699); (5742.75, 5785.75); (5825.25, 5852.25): 1.0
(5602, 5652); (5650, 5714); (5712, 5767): 2.0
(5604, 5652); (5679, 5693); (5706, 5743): 0.3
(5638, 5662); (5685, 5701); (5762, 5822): 1.4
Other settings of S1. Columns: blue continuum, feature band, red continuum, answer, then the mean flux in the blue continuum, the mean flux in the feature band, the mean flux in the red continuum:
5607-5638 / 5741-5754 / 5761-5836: 0.85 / 11.3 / 10.6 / 11.4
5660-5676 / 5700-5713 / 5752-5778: 1.76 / 11.1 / 9.65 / 11.3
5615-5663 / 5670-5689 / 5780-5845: 0.59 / 11.3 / 11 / 11.6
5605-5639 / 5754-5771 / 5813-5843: 0.38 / 11.3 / 11.5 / 12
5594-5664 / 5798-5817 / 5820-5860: 0.74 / 11.1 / 11.2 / 11.8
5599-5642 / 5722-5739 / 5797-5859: -0.50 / 11.2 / 11.8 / 11.6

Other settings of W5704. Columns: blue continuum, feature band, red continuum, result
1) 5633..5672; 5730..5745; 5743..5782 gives -0.6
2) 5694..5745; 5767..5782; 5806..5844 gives 0.8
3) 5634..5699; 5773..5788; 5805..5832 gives 1.4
